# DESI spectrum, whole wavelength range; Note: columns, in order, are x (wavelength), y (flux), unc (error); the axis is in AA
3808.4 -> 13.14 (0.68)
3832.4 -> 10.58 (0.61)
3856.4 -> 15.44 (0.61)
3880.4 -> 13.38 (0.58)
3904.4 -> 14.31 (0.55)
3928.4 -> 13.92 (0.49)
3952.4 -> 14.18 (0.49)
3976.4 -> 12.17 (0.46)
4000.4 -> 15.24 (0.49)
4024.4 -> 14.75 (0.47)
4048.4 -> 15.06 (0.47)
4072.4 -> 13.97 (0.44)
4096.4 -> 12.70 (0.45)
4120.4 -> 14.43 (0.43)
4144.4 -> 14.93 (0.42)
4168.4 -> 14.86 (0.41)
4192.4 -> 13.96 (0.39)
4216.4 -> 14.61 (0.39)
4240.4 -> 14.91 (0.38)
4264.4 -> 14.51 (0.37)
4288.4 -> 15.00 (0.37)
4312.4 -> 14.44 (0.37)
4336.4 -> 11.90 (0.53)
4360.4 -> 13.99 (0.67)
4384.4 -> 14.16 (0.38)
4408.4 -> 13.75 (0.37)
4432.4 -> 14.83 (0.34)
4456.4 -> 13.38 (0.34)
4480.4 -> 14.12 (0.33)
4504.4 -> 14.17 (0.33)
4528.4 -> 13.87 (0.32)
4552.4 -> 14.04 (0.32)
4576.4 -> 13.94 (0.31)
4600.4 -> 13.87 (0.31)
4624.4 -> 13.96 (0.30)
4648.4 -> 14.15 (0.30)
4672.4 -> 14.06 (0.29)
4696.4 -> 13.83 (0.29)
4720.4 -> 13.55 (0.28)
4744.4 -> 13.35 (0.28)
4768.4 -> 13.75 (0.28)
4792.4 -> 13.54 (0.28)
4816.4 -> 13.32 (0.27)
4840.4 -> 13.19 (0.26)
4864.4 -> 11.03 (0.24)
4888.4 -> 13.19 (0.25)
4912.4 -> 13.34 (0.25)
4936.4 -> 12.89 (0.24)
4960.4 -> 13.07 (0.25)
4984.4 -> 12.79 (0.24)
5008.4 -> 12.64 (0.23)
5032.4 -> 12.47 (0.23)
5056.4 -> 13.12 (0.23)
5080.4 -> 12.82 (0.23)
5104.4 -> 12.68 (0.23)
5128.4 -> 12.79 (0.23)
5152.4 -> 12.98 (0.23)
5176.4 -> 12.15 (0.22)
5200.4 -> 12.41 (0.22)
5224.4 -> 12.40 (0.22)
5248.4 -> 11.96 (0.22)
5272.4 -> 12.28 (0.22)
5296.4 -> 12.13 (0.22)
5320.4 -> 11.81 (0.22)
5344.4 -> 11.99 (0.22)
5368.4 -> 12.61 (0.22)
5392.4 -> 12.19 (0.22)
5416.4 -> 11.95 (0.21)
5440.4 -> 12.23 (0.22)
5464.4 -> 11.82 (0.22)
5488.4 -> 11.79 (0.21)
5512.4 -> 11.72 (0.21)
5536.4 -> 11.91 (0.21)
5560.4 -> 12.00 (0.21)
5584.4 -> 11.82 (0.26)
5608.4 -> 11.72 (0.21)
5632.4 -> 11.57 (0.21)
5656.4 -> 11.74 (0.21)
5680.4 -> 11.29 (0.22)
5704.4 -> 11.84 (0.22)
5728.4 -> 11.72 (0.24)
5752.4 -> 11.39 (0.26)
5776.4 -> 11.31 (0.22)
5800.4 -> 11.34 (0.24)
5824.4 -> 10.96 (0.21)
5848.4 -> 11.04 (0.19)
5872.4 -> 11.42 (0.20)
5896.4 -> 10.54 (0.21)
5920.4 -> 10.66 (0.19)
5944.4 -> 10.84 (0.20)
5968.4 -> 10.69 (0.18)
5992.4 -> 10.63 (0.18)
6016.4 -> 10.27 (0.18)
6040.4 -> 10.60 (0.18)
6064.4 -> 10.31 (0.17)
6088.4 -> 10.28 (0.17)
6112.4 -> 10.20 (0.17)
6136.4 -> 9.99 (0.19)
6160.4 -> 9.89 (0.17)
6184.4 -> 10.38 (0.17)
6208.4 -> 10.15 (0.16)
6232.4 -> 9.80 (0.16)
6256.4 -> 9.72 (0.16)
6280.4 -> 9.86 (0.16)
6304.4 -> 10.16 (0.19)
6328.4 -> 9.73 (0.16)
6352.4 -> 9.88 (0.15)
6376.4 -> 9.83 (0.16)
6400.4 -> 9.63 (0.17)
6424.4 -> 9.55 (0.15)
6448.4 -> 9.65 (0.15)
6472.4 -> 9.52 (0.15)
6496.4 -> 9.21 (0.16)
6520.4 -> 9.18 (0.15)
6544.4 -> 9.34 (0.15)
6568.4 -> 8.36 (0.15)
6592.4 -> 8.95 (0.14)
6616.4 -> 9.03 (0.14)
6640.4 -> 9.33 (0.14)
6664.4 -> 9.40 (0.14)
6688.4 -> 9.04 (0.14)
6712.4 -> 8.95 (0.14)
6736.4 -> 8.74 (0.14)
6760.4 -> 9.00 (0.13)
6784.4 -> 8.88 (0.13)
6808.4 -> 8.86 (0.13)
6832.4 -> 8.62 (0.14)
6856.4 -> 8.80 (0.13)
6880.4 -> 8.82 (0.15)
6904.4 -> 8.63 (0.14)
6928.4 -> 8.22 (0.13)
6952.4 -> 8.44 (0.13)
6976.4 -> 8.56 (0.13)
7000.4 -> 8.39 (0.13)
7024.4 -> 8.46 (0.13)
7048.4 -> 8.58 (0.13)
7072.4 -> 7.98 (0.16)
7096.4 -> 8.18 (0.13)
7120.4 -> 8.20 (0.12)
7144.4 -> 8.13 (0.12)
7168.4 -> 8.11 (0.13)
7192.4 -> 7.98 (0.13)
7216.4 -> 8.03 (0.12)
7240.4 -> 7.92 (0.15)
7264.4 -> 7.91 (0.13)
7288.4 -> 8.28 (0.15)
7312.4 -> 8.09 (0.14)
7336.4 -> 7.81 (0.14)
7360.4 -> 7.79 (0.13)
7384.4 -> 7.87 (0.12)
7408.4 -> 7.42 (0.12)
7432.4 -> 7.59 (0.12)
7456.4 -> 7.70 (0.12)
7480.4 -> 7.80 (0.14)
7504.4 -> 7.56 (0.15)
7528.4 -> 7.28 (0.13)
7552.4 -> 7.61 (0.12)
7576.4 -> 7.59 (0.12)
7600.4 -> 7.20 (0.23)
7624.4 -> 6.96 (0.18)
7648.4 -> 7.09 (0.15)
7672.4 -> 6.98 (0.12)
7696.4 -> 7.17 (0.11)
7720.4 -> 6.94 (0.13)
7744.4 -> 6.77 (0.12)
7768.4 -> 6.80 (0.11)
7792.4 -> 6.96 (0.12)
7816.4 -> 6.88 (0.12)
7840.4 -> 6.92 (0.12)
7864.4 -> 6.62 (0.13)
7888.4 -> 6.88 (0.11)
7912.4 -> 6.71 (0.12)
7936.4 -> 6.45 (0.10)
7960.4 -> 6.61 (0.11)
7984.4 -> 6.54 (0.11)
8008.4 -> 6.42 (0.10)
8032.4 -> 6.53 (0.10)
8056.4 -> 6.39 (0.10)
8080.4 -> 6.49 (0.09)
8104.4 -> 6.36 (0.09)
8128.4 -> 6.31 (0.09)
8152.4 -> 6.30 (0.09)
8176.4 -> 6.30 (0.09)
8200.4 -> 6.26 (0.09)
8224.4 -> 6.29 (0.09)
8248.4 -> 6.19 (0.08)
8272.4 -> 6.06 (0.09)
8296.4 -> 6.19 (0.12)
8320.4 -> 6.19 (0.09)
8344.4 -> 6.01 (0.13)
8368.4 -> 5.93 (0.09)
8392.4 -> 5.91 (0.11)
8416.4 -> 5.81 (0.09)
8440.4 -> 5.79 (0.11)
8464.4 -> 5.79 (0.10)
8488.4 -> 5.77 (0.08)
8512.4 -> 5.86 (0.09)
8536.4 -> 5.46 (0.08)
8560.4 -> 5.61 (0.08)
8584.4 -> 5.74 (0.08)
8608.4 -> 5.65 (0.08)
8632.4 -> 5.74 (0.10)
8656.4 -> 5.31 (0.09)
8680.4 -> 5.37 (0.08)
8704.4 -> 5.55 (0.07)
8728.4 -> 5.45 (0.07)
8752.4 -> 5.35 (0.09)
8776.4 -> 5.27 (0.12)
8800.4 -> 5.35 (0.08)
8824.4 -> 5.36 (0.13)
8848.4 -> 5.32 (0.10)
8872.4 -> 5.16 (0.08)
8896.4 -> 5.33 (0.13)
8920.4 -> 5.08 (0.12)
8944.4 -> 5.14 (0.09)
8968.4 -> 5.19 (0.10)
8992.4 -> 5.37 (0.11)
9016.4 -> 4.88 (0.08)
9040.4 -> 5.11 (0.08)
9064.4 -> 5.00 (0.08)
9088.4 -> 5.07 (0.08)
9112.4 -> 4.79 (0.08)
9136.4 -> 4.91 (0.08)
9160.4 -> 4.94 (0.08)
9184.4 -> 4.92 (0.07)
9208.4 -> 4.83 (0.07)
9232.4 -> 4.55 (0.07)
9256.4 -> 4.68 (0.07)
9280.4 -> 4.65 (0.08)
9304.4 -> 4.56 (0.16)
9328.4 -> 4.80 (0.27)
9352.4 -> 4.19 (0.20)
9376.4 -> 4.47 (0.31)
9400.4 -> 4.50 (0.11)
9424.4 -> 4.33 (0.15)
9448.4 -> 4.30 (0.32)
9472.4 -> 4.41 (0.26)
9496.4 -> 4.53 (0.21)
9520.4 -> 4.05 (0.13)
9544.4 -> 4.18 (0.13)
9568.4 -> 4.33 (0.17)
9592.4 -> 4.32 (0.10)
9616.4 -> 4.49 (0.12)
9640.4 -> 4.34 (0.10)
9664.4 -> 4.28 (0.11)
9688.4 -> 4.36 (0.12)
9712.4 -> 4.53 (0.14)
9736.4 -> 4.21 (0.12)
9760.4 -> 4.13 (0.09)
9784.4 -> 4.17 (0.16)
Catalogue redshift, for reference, 0.000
